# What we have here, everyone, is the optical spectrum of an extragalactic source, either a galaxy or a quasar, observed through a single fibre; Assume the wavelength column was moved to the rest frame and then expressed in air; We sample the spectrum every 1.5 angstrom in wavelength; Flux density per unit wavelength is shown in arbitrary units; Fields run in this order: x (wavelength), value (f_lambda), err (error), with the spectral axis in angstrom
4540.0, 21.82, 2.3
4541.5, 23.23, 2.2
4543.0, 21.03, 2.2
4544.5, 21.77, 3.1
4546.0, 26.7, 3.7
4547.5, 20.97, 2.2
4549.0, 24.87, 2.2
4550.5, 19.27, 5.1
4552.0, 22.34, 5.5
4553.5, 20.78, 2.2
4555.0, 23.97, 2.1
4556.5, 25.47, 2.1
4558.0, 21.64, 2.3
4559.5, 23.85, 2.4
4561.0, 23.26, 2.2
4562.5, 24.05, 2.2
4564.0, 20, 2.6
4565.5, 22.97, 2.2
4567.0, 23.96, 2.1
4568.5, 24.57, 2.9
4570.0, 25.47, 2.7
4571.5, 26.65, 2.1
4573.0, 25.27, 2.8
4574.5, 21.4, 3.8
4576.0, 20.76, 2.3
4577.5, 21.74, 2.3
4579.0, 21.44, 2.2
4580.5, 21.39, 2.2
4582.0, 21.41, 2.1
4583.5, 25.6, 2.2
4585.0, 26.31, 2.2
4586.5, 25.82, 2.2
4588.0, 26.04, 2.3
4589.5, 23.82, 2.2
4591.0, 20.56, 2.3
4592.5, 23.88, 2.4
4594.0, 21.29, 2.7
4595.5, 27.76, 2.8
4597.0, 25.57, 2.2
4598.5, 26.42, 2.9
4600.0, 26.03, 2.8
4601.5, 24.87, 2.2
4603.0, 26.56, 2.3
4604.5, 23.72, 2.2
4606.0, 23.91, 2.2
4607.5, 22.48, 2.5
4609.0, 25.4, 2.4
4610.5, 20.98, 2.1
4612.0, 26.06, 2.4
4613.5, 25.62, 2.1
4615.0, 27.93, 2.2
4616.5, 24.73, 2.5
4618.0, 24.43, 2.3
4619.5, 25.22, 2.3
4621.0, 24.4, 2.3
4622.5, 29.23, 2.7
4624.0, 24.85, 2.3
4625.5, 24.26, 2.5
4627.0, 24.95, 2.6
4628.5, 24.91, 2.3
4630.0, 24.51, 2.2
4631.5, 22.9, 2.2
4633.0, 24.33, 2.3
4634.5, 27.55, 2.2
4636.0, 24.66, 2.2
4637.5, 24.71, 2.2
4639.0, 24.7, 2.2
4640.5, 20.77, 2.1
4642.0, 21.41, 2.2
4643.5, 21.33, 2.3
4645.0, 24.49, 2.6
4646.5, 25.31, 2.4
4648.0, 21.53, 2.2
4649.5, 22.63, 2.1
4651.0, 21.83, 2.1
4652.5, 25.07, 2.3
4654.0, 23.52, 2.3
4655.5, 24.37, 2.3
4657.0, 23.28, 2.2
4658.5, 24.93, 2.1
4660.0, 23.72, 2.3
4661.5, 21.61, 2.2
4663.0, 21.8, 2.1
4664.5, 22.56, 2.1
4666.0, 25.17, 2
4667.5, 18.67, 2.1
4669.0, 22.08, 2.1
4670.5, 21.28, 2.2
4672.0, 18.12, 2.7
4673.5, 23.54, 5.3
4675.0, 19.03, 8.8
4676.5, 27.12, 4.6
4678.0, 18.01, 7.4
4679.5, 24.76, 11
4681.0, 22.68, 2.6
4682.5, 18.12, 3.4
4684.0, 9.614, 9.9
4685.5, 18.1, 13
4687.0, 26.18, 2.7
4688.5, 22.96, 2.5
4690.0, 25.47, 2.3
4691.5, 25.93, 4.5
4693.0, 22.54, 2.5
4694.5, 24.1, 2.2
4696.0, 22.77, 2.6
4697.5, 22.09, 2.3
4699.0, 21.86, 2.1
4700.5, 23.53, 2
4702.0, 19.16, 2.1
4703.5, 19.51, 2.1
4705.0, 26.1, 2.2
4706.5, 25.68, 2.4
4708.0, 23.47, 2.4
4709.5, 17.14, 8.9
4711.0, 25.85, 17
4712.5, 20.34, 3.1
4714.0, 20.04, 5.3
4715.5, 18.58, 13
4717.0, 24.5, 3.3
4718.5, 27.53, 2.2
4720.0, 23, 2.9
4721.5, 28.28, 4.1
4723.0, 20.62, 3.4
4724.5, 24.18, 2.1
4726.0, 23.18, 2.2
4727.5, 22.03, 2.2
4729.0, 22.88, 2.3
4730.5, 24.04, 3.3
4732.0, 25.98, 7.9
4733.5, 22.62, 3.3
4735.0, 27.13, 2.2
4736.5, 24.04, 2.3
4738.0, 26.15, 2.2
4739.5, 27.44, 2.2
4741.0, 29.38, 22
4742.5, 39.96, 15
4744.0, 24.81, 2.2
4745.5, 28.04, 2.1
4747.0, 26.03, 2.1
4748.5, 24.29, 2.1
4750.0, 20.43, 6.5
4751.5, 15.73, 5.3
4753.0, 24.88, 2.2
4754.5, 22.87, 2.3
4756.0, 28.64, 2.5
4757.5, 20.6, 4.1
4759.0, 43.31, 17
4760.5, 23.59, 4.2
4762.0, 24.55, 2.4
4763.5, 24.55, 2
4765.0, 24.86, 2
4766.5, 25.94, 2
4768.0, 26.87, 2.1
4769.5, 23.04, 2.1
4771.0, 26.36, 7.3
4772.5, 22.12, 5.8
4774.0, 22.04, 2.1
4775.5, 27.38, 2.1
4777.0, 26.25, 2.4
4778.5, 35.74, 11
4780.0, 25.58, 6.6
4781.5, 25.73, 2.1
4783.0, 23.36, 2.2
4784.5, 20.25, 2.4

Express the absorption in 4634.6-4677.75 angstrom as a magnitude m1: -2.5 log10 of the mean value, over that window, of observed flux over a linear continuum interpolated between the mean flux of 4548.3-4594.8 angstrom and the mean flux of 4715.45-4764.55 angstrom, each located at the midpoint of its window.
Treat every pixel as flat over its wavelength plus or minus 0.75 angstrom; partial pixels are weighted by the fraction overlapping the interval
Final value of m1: 0.07 mag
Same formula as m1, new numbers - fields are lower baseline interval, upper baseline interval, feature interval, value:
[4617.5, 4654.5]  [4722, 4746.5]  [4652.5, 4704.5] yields 0.13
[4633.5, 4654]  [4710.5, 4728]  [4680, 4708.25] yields 0.06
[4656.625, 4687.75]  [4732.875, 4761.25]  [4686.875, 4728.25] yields 0.03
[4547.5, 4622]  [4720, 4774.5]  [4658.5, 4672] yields 0.12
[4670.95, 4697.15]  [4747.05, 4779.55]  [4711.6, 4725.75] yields 0.01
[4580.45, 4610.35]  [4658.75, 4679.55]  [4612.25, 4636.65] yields -0.08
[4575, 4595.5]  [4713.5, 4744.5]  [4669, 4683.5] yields 0.15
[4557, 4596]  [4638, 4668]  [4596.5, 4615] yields -0.07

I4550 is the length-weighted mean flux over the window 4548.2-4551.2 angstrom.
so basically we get 22.1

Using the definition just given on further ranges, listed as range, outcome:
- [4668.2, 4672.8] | 20.5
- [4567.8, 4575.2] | 24.7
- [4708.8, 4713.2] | 21.2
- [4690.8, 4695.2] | 24.2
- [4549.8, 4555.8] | 21.6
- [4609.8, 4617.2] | 25.1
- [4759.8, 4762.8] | 24.1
